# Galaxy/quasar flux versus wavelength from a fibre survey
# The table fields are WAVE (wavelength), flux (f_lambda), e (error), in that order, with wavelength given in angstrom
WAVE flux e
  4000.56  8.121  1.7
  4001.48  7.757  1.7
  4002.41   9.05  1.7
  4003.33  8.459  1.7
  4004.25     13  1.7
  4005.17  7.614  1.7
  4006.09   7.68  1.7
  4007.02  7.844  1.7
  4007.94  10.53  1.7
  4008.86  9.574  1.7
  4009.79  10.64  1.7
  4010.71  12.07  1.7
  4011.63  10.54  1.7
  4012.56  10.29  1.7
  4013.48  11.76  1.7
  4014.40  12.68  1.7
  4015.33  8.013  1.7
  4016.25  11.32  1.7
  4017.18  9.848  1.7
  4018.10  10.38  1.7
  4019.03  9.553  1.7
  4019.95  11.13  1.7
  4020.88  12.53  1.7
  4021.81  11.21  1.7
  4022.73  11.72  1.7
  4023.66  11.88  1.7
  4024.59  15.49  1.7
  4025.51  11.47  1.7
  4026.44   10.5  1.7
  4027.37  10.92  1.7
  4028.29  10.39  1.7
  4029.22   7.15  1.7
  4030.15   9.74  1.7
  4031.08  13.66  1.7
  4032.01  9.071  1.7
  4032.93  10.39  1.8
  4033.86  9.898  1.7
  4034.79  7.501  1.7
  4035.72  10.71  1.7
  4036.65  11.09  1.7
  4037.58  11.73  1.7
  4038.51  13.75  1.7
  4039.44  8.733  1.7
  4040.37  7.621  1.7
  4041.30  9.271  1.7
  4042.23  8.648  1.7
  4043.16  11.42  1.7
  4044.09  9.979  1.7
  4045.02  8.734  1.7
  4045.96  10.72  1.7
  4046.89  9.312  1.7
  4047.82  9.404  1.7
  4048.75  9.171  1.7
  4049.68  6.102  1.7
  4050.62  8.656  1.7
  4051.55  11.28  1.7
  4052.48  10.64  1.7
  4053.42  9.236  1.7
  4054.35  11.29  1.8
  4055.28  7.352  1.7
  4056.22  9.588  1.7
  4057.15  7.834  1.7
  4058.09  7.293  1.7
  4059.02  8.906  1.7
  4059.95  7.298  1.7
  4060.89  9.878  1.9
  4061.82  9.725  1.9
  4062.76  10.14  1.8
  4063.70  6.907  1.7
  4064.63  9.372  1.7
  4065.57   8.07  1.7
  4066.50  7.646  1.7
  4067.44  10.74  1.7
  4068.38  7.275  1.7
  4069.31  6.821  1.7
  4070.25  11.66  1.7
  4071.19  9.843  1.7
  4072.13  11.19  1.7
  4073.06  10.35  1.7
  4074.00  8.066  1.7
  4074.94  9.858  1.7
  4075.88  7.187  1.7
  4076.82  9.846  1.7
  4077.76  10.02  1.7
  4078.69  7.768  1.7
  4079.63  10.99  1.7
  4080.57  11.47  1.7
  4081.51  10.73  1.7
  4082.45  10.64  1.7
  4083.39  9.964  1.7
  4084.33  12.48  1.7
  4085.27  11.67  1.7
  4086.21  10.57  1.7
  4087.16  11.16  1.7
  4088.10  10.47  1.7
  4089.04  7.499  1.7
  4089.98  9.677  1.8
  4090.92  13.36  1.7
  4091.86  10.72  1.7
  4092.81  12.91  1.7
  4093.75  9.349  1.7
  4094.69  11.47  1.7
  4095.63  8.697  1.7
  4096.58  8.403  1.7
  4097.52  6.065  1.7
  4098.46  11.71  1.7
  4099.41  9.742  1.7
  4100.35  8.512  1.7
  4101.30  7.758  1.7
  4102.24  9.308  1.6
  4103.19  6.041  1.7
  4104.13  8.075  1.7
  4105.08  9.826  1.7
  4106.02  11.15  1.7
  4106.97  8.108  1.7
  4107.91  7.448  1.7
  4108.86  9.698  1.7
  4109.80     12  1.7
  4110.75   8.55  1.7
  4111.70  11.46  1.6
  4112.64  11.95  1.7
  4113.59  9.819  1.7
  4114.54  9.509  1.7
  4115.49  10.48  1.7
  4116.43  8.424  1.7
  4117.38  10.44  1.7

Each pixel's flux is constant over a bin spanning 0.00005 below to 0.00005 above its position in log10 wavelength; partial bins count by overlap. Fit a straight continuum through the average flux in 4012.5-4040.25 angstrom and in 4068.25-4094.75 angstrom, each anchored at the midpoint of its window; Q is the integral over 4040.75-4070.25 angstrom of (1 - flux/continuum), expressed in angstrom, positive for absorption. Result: 4.1 angstrom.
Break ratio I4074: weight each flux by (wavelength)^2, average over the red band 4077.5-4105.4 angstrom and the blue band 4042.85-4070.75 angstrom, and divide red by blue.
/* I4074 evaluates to 1.11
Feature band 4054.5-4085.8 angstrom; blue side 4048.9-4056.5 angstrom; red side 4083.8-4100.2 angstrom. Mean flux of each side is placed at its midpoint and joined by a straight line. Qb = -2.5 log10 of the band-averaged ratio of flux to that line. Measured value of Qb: 0.041 mag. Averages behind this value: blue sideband 9.25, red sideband 10.3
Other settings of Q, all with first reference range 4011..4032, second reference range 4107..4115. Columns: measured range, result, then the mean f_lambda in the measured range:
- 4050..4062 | 1.68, 9.1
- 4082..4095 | -0.81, 10.8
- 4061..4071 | 1.49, 8.9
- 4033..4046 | 0.96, 9.97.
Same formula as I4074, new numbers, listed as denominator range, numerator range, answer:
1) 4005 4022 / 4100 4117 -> 0.95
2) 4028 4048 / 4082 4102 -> 1.04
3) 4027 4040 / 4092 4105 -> 0.91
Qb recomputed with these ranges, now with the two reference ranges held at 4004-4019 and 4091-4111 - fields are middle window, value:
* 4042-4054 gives 0.04 mag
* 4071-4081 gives -0.01 mag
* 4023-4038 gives -0.08 mag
